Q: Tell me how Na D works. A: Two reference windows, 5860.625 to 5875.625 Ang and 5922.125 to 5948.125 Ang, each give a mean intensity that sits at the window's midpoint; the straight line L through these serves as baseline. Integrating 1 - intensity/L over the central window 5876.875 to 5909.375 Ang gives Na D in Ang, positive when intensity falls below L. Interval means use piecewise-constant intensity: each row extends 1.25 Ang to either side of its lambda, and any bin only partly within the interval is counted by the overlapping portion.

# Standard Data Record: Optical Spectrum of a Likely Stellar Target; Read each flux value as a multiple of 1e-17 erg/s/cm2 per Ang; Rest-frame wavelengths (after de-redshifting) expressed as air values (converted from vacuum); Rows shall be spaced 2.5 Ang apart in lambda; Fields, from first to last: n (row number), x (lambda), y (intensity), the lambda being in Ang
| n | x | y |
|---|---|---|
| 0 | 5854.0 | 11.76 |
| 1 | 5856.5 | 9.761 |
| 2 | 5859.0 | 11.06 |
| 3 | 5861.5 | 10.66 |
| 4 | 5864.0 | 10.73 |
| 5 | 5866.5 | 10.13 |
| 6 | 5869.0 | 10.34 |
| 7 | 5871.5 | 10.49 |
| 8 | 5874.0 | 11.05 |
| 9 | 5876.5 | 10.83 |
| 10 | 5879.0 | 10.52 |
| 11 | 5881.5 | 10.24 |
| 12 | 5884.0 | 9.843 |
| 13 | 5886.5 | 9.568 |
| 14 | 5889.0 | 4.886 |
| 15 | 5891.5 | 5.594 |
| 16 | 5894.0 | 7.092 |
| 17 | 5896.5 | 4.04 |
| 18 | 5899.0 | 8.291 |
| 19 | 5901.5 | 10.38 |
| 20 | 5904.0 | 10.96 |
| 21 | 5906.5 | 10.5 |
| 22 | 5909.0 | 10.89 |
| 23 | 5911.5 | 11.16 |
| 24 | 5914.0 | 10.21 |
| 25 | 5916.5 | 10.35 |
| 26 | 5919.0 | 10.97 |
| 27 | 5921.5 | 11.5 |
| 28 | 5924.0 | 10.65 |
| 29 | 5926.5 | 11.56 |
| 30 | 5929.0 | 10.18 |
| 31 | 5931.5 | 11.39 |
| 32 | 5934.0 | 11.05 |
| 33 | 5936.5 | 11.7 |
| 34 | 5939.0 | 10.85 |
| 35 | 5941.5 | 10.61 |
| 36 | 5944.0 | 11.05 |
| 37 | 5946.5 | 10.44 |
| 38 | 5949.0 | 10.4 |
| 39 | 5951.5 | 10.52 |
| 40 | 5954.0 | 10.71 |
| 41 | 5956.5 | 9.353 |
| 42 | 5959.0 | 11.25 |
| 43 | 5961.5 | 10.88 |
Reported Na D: 6.18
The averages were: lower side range 10.6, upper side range 11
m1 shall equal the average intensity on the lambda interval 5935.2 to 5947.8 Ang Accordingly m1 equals 10.9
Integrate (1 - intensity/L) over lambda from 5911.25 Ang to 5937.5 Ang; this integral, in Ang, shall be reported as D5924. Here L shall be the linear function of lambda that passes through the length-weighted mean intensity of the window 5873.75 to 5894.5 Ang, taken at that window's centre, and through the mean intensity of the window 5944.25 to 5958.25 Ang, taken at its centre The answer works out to -3.3 Ang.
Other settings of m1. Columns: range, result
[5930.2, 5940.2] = 11.2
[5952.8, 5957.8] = 10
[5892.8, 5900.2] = 6.46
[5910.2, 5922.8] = 10.8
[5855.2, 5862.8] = 10.5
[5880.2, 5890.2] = 8.66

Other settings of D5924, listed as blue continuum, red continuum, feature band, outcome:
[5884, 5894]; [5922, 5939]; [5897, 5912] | -2.4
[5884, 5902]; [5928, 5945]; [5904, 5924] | -4.0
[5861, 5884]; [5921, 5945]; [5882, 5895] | 3.8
